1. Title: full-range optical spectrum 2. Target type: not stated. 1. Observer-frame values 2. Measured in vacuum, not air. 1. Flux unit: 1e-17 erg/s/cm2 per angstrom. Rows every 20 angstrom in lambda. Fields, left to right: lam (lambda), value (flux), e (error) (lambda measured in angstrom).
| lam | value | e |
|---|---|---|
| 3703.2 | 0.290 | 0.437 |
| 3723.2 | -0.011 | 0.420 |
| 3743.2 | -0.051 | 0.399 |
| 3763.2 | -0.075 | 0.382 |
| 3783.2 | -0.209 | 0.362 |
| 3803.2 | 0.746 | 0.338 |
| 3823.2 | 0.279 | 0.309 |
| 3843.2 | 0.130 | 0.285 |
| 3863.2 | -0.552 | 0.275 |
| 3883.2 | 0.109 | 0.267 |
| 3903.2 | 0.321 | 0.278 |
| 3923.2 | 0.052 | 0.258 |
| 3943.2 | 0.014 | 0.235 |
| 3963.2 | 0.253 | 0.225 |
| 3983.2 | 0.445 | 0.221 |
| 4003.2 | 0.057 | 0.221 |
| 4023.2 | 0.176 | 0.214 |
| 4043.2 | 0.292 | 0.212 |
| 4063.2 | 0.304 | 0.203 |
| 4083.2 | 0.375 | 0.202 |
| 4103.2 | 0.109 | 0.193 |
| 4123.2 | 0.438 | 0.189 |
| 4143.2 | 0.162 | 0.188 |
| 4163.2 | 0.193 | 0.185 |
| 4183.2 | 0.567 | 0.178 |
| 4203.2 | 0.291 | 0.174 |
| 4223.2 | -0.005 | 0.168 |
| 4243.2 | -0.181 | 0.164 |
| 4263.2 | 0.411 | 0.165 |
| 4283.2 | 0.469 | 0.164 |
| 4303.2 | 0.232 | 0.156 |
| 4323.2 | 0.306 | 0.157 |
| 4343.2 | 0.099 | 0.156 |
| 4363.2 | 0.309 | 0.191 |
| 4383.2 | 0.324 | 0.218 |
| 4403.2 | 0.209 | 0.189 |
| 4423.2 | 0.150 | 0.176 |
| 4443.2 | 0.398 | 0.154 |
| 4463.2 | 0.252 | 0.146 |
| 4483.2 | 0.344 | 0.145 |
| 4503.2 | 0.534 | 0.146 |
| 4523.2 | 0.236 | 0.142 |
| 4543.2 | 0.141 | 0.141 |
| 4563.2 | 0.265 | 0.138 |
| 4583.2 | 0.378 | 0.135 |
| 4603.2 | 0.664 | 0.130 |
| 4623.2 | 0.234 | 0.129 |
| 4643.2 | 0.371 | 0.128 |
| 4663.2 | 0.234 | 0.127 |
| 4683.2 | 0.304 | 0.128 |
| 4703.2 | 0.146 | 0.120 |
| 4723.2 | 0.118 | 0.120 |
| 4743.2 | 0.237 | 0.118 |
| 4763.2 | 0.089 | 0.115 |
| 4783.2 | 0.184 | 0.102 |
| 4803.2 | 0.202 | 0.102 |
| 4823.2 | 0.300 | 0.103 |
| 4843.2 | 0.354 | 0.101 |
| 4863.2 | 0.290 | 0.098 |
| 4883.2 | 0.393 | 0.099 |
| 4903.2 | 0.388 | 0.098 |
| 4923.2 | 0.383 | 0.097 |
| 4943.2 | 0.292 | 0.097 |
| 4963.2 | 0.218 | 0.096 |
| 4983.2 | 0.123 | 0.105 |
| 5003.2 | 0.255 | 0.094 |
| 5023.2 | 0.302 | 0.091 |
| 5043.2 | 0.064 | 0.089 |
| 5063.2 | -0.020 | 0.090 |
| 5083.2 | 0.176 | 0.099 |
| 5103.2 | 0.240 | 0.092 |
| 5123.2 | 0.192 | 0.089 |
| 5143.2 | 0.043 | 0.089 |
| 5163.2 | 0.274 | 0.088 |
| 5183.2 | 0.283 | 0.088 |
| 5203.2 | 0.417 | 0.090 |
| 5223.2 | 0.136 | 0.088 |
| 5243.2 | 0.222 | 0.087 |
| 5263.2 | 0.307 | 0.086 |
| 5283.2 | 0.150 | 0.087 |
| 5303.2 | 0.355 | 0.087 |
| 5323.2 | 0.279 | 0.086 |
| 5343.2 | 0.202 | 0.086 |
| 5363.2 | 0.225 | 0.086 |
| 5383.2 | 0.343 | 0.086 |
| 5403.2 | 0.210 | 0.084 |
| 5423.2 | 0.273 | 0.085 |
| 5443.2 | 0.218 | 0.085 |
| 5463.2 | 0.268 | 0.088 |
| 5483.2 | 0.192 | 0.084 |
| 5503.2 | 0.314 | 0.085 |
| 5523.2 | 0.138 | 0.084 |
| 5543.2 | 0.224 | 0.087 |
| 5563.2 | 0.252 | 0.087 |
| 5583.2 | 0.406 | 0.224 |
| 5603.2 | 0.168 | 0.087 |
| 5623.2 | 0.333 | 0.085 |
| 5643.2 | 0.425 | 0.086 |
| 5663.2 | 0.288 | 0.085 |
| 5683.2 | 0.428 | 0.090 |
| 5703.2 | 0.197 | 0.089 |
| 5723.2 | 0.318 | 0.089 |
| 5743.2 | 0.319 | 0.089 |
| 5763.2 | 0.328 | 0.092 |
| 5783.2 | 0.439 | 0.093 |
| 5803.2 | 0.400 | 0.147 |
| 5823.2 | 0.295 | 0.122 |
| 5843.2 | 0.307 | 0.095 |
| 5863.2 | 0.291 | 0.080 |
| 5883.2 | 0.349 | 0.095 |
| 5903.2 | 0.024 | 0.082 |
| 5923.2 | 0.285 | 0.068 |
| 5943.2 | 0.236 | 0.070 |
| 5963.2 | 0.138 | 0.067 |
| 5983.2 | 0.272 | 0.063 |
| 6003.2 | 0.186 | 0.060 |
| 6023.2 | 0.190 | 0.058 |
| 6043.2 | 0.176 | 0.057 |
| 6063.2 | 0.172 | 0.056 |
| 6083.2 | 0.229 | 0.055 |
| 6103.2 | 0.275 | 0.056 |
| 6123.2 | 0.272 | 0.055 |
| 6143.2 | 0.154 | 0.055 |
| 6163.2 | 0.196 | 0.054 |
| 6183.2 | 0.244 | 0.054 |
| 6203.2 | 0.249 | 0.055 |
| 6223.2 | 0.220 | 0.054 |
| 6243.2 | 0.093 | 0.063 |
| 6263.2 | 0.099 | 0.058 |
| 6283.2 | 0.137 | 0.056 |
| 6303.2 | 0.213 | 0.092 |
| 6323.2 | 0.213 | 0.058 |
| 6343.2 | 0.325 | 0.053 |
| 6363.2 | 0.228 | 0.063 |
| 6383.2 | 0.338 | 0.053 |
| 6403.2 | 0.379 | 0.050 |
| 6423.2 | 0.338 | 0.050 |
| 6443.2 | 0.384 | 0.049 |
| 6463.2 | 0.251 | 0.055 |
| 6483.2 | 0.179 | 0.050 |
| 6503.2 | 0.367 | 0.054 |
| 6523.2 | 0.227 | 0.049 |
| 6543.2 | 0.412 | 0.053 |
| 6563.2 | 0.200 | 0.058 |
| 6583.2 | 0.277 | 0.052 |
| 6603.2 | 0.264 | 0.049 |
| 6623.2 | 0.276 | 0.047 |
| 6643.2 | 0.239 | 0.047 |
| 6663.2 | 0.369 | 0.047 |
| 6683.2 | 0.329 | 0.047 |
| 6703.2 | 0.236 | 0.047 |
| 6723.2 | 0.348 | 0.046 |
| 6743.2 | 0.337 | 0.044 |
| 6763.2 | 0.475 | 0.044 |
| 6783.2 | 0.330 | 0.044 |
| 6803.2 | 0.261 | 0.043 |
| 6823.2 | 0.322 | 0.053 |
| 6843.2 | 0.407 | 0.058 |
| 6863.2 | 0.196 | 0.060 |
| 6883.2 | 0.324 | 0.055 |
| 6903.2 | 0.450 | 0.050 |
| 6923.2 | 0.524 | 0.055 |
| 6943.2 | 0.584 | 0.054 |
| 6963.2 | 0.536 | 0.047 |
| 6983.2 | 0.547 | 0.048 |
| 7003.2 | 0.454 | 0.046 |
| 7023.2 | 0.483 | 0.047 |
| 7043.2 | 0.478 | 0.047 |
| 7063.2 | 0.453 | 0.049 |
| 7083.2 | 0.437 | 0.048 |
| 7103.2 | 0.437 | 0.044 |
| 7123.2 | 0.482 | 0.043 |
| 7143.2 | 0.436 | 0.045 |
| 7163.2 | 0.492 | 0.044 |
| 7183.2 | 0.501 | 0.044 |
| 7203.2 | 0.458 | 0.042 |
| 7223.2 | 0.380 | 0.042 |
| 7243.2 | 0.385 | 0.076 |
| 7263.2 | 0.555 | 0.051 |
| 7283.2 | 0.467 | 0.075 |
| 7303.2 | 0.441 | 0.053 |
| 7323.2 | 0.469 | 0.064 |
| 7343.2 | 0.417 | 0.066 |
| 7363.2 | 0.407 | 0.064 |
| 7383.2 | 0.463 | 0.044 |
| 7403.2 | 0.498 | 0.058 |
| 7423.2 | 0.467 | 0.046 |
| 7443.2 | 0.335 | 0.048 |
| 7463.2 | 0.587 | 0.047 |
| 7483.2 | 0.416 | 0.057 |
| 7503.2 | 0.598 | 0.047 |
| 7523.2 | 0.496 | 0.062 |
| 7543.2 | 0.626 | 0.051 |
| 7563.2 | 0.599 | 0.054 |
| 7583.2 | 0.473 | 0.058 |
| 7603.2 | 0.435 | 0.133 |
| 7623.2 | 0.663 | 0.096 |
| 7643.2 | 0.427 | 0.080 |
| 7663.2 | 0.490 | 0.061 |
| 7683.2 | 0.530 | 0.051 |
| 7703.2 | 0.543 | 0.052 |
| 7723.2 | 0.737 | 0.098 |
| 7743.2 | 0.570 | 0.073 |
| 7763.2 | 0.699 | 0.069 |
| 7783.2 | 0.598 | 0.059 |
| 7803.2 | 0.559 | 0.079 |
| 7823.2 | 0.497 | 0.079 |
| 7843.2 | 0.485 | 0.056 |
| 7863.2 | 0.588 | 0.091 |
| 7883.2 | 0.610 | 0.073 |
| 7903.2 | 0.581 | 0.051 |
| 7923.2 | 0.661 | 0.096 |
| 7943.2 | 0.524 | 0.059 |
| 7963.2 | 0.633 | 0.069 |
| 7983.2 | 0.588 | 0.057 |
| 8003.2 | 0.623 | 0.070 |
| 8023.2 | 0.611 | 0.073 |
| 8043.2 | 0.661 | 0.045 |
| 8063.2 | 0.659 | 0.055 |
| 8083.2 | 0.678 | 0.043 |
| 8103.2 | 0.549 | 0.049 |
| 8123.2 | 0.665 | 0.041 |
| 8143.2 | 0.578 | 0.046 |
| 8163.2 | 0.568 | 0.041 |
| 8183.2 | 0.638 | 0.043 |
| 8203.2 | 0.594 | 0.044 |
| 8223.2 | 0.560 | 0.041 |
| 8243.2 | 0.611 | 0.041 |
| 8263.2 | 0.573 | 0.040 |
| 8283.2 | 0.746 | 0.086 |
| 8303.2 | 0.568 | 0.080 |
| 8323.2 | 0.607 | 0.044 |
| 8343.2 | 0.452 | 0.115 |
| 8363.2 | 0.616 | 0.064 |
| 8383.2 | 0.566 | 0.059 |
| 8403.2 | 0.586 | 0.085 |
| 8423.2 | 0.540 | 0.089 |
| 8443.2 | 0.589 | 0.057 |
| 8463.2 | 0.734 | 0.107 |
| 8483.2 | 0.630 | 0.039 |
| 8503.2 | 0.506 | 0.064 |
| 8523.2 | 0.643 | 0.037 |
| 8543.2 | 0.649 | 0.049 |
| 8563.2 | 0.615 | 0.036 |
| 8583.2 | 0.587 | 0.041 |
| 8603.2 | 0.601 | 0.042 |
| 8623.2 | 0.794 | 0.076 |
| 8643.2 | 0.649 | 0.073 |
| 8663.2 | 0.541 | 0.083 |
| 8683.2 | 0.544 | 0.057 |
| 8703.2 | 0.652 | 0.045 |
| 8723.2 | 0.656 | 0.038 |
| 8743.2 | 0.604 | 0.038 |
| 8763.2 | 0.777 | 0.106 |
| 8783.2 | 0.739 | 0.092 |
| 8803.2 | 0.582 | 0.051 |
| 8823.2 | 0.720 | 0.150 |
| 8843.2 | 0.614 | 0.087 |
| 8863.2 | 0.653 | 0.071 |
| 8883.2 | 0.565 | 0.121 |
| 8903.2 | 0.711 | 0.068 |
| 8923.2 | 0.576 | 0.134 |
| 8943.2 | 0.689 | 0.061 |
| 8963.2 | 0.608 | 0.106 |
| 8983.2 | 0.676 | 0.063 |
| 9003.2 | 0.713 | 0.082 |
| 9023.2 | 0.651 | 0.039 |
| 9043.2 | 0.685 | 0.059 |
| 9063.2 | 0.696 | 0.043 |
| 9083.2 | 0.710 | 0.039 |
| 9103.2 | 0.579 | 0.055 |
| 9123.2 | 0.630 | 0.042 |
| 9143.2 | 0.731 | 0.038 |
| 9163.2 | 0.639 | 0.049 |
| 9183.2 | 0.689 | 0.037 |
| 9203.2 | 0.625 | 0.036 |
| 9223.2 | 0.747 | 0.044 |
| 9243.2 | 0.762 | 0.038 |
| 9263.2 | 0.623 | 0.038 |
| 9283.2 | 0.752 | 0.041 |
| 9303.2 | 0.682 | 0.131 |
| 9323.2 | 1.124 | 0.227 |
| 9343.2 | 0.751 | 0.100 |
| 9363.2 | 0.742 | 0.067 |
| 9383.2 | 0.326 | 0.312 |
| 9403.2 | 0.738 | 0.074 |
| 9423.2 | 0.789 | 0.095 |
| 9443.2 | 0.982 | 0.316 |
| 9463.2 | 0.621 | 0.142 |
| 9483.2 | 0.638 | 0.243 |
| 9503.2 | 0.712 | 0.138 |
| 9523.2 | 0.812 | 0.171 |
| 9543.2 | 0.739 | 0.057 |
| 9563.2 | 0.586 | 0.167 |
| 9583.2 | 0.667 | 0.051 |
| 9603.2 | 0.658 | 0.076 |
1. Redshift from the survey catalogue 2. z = 0.73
